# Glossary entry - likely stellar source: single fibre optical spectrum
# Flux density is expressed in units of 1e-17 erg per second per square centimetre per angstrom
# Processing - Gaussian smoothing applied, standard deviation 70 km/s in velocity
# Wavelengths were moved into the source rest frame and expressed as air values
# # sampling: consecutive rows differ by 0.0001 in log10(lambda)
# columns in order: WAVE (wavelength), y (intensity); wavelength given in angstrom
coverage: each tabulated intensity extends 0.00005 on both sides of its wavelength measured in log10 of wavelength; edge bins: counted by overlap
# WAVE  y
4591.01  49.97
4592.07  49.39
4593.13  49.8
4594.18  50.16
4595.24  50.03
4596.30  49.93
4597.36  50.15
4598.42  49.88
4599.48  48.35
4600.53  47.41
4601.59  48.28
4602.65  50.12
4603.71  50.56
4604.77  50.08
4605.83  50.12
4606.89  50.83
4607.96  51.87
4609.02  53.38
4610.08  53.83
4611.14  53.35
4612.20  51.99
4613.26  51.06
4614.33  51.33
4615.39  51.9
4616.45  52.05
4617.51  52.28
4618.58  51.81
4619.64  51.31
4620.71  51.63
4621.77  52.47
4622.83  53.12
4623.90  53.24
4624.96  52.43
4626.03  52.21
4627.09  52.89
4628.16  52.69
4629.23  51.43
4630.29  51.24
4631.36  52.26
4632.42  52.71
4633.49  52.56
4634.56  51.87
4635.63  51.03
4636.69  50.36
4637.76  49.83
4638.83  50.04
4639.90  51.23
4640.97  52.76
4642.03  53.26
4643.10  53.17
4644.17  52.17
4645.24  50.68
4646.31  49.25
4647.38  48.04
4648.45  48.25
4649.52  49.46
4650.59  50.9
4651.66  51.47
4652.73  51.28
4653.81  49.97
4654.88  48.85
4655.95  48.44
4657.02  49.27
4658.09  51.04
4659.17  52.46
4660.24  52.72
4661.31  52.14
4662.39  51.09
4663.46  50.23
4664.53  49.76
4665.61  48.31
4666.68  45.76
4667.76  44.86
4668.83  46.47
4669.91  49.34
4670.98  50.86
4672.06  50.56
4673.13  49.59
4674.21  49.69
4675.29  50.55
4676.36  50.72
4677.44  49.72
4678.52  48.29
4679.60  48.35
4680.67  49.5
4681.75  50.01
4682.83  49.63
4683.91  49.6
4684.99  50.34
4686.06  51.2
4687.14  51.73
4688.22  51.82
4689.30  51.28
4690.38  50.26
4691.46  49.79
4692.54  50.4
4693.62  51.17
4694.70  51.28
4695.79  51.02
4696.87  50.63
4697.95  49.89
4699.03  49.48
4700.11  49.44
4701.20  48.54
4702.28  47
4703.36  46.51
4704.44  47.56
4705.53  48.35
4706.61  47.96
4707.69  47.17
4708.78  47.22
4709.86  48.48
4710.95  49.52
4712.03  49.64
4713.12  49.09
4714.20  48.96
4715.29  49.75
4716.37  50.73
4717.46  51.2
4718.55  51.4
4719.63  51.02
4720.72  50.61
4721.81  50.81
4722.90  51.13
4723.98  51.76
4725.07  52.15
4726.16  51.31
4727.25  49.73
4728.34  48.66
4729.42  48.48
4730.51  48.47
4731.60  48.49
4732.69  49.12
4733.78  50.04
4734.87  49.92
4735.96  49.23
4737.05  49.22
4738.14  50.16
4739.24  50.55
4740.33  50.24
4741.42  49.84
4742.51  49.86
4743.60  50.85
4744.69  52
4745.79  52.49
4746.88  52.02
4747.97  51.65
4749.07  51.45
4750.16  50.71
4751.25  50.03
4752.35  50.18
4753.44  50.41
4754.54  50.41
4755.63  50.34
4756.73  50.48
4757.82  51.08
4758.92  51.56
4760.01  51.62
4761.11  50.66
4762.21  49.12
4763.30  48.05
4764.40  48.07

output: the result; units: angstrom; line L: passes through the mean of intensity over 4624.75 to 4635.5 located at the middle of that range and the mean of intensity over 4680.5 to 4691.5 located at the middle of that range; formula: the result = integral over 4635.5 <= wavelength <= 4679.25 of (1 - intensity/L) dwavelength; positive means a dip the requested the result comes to 1.1 angstrom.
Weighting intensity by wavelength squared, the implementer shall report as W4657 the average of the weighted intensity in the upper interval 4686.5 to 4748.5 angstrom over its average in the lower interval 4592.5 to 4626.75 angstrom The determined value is 1.0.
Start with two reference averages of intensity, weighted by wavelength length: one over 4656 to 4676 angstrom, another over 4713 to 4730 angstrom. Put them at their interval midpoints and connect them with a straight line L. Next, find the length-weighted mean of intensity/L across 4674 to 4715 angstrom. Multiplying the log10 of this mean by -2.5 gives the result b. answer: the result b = 0.01 mag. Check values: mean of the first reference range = 49.7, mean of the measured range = 49.5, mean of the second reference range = 50.5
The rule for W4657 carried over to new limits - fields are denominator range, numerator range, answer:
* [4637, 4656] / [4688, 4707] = 1.00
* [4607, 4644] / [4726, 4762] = 1.02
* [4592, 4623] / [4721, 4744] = 1.04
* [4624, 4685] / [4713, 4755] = 1.03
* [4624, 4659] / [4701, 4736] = 1.00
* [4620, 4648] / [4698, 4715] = 0.97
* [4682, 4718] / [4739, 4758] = 1.05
